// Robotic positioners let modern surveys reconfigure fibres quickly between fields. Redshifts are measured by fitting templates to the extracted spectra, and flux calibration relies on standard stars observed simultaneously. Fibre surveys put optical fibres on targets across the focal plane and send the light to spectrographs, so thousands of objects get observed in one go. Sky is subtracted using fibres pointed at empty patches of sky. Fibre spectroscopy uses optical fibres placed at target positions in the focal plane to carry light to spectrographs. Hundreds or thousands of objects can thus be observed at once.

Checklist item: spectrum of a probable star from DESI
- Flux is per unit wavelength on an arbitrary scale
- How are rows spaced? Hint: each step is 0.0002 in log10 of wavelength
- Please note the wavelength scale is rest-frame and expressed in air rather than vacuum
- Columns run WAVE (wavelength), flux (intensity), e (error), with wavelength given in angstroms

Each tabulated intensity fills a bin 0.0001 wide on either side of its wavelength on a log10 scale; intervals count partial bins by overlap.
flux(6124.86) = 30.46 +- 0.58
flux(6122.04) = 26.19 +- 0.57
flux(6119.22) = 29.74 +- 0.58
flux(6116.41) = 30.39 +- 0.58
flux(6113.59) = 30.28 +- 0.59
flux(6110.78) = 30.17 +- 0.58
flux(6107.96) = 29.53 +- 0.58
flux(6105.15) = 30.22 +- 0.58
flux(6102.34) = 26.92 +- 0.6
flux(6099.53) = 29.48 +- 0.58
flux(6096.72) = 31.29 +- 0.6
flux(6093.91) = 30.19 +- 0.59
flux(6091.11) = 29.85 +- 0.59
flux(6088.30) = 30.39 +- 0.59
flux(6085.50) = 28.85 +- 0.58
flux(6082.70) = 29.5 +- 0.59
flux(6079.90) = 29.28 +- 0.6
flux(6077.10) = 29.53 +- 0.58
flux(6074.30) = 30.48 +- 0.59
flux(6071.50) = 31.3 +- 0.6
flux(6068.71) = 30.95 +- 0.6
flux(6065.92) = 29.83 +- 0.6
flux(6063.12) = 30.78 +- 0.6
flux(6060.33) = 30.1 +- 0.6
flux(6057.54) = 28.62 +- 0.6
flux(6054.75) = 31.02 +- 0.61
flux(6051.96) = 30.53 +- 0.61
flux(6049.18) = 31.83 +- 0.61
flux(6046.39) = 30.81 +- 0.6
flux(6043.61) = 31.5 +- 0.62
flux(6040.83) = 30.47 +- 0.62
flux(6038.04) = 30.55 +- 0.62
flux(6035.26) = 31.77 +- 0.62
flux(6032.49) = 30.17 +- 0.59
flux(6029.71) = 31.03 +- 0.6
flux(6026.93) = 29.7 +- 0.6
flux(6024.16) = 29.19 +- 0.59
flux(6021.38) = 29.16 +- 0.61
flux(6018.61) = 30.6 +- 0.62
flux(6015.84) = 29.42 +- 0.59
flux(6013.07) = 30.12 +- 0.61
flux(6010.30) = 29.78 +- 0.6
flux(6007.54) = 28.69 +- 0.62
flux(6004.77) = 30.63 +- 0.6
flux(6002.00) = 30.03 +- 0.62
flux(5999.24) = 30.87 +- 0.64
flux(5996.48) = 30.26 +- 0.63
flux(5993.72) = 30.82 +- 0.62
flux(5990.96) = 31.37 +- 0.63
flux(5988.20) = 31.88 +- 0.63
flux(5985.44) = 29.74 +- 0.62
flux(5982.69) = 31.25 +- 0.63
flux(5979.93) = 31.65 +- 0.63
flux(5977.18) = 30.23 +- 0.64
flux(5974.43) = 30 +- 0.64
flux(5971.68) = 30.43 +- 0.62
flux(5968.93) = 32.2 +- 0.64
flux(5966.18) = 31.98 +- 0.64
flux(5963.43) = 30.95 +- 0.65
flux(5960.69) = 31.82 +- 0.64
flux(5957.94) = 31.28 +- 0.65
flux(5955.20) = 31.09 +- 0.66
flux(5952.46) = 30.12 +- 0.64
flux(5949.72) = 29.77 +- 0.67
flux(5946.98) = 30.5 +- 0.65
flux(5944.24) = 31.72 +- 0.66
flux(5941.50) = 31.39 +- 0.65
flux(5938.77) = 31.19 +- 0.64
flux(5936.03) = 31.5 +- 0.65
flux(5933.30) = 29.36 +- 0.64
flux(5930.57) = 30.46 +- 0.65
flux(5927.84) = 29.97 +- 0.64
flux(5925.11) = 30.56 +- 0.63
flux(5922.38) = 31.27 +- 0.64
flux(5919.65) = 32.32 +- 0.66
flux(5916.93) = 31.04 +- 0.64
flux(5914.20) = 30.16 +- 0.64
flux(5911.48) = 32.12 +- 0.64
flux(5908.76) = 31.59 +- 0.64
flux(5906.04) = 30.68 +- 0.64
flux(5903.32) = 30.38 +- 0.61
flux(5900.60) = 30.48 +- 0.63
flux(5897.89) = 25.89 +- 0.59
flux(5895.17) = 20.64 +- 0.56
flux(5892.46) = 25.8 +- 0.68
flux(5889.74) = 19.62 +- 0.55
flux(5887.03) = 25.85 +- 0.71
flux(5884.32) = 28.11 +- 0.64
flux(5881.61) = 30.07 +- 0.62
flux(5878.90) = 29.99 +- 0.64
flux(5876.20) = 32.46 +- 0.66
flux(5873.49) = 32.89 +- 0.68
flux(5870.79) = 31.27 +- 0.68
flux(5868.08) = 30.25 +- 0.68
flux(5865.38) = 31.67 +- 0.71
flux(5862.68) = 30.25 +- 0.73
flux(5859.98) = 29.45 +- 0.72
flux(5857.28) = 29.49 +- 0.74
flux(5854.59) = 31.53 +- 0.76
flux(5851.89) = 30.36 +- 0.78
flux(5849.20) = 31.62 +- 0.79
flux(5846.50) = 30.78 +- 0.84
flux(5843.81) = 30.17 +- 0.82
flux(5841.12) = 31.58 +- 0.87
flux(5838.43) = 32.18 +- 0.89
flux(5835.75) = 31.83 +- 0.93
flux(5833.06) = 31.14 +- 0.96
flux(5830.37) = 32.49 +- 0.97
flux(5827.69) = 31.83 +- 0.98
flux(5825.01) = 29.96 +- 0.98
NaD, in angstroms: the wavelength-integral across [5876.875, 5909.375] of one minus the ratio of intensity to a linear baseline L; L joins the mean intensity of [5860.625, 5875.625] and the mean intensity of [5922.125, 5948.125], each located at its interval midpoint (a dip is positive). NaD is 3.8 angstroms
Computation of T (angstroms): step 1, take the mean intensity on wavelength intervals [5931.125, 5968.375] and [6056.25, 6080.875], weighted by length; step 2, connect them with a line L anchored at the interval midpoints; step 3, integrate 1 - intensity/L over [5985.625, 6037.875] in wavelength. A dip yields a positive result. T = 0.40 angstroms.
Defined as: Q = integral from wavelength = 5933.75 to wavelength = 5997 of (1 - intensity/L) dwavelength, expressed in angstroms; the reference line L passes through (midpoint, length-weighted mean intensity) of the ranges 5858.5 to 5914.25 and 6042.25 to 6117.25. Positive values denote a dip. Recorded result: -3.3 angstroms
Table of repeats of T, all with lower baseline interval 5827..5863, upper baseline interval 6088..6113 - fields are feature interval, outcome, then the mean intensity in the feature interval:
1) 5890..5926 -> 1.9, 29.1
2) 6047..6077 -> -0.5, 30.5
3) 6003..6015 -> 0.2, 29.8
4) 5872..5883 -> -0.2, 31.4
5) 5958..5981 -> -0.5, 31.2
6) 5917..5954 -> -0.2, 30.8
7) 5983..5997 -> -0.3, 30.9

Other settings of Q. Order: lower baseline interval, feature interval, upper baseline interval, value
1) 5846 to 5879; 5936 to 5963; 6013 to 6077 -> -0.27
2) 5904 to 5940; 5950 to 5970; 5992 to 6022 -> -0.46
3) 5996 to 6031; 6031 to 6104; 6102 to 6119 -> -0.93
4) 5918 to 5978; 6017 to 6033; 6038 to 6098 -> 0.31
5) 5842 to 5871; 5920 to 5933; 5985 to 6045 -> -0.04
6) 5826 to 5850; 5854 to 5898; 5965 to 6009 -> 3.86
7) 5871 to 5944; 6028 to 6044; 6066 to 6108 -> -0.58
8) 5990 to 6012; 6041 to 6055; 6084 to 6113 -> -0.51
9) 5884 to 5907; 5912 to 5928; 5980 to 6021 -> -2.25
